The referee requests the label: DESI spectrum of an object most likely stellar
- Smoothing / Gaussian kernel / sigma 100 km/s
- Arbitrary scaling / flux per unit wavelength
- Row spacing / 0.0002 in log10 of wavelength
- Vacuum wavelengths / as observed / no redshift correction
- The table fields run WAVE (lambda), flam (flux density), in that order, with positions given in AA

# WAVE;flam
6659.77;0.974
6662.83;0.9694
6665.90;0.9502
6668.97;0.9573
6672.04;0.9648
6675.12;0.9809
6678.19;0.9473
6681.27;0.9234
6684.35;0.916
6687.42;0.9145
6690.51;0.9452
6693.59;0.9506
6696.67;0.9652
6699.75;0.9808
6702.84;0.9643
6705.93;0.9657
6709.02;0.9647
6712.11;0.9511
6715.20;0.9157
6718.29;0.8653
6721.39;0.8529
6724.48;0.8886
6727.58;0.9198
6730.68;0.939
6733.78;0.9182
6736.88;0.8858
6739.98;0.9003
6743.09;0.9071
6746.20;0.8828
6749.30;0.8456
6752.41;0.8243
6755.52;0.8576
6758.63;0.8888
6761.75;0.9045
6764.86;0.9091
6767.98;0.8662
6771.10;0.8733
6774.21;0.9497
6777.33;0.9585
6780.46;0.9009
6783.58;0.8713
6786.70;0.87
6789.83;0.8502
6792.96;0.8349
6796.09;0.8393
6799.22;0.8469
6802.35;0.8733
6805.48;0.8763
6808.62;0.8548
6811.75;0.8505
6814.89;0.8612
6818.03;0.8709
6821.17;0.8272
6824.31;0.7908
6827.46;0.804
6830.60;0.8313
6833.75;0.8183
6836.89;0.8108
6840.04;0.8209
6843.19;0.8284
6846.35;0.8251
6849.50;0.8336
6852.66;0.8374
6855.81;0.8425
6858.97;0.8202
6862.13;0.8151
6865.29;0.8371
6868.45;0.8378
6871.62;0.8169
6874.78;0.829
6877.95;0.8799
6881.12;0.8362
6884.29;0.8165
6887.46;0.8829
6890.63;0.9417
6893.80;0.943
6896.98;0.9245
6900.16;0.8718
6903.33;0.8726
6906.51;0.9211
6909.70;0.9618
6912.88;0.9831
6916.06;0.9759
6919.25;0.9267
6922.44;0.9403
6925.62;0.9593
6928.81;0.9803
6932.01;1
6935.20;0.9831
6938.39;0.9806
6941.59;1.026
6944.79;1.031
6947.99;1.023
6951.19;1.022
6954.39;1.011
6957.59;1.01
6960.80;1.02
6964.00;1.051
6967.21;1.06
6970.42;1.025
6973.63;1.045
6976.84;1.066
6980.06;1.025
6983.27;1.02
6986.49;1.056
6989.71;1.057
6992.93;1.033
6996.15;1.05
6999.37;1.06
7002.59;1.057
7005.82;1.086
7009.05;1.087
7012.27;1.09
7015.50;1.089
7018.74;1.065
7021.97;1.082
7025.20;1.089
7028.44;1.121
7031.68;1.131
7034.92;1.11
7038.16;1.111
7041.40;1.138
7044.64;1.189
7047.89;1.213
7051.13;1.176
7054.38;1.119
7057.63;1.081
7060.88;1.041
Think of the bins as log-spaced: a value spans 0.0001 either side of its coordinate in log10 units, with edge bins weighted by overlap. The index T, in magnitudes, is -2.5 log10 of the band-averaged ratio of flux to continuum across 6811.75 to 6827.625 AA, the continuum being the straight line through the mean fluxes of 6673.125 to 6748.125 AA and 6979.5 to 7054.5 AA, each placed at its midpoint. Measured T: 0.18 mag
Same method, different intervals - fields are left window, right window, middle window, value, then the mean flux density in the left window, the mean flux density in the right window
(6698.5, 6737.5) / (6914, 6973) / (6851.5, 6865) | 0.173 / 0.924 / 1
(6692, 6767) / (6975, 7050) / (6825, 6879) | 0.192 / 0.91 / 1.09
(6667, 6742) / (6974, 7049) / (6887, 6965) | 0.079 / 0.932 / 1.09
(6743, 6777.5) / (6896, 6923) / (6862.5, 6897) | 0.071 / 0.886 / 0.931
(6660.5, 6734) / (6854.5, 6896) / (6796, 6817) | 0.035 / 0.939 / 0.855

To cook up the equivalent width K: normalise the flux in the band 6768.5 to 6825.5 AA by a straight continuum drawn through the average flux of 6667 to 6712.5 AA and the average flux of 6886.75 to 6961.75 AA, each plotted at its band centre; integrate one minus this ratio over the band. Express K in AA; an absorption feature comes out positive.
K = 5.5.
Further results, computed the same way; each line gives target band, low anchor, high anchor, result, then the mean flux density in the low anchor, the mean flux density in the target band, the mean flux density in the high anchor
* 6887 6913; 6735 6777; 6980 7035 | 1.90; 0.887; 0.921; 1.07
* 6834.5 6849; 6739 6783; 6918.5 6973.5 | 1.82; 0.89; 0.822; 1.01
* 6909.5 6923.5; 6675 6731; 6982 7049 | 1.12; 0.933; 0.958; 1.09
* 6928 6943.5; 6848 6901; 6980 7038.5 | -0.64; 0.857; 0.995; 1.08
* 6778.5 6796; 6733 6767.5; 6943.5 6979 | 0.84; 0.883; 0.865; 1.03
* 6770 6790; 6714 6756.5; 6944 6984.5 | 0.32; 0.886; 0.9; 1.03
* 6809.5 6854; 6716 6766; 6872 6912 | 2.95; 0.887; 0.83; 0.89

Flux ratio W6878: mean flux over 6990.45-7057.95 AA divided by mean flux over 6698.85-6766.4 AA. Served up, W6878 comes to 1.22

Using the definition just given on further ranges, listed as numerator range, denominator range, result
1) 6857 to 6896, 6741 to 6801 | 0.97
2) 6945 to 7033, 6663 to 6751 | 1.14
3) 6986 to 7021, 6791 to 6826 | 1.26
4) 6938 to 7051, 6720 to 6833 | 1.23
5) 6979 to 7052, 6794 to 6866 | 1.31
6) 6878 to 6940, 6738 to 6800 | 1.06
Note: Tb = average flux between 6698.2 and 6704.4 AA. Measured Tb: 0.972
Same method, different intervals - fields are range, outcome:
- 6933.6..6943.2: 0.997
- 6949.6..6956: 1.02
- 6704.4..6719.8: 0.933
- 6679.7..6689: 0.917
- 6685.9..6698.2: 0.944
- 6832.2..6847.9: 0.821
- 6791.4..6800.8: 0.841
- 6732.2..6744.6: 0.903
